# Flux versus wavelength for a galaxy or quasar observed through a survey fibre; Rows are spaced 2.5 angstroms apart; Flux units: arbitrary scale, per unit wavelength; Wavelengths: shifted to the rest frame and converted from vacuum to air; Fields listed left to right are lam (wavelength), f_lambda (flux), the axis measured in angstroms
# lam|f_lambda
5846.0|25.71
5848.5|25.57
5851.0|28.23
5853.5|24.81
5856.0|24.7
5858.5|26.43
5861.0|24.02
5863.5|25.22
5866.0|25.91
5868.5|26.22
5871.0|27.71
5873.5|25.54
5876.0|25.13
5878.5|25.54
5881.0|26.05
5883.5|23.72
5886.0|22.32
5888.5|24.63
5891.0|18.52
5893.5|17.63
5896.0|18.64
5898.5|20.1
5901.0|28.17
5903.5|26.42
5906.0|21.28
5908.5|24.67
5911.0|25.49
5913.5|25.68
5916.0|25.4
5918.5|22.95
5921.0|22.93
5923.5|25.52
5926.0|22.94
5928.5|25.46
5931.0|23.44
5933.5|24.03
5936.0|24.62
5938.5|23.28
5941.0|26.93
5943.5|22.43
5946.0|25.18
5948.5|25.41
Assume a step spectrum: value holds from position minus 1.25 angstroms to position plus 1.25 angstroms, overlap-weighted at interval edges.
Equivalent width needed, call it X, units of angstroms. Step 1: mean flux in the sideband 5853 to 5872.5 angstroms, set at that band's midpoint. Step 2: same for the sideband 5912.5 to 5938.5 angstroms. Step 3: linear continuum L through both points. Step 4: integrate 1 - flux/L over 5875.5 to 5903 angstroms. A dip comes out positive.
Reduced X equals 2.48 angstroms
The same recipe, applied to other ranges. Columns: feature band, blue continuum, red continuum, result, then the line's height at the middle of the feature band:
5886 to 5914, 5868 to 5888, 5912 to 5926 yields 2.3 angstroms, 24.8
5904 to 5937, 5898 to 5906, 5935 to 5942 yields 0.8 angstroms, 24.8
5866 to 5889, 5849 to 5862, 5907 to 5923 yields 0.0 angstroms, 25.2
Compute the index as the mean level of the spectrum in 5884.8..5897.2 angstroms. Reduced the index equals 20.3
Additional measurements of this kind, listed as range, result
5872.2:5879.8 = 25.4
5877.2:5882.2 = 25.8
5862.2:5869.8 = 25.8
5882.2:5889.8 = 23.5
